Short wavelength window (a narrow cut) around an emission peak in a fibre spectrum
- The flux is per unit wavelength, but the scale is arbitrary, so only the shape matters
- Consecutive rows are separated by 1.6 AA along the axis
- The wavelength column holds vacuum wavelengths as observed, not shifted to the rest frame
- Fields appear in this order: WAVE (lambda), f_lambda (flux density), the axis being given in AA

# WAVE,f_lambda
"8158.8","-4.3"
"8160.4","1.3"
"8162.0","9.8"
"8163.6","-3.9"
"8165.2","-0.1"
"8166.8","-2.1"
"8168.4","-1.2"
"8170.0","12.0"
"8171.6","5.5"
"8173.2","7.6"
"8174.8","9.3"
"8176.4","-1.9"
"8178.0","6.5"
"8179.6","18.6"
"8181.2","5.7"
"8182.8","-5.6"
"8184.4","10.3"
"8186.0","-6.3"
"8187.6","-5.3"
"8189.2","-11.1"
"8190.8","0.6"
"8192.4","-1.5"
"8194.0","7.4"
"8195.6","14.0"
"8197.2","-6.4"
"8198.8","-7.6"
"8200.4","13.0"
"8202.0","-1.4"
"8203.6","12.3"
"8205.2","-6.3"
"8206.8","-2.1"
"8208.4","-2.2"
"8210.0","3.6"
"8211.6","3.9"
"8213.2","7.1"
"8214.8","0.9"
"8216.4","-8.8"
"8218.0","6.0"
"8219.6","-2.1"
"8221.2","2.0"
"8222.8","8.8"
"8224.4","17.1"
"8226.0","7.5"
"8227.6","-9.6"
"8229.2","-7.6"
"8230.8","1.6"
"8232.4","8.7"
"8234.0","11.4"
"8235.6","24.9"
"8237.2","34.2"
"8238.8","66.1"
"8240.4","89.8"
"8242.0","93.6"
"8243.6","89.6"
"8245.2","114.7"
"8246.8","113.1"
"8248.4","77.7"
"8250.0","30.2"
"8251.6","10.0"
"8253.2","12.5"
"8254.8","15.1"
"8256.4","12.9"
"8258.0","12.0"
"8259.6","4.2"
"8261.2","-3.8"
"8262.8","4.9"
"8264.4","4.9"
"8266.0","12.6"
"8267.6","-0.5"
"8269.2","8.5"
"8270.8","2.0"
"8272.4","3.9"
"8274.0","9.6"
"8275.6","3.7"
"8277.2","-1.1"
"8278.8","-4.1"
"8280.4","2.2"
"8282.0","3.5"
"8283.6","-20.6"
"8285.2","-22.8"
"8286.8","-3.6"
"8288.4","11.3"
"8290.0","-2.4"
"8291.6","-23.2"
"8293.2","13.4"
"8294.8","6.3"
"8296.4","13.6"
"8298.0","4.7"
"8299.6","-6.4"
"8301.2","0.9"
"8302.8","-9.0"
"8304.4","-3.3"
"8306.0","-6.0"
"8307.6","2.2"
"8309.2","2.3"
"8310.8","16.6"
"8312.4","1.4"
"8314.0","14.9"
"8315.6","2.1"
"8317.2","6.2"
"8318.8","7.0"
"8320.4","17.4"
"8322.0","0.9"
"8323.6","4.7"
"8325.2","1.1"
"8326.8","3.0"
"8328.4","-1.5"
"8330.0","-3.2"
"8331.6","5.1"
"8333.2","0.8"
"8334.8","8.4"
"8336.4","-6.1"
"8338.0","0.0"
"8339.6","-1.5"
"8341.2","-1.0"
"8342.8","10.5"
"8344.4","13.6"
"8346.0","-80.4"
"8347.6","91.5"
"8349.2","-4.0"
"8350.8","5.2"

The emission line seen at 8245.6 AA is [O II] 3727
